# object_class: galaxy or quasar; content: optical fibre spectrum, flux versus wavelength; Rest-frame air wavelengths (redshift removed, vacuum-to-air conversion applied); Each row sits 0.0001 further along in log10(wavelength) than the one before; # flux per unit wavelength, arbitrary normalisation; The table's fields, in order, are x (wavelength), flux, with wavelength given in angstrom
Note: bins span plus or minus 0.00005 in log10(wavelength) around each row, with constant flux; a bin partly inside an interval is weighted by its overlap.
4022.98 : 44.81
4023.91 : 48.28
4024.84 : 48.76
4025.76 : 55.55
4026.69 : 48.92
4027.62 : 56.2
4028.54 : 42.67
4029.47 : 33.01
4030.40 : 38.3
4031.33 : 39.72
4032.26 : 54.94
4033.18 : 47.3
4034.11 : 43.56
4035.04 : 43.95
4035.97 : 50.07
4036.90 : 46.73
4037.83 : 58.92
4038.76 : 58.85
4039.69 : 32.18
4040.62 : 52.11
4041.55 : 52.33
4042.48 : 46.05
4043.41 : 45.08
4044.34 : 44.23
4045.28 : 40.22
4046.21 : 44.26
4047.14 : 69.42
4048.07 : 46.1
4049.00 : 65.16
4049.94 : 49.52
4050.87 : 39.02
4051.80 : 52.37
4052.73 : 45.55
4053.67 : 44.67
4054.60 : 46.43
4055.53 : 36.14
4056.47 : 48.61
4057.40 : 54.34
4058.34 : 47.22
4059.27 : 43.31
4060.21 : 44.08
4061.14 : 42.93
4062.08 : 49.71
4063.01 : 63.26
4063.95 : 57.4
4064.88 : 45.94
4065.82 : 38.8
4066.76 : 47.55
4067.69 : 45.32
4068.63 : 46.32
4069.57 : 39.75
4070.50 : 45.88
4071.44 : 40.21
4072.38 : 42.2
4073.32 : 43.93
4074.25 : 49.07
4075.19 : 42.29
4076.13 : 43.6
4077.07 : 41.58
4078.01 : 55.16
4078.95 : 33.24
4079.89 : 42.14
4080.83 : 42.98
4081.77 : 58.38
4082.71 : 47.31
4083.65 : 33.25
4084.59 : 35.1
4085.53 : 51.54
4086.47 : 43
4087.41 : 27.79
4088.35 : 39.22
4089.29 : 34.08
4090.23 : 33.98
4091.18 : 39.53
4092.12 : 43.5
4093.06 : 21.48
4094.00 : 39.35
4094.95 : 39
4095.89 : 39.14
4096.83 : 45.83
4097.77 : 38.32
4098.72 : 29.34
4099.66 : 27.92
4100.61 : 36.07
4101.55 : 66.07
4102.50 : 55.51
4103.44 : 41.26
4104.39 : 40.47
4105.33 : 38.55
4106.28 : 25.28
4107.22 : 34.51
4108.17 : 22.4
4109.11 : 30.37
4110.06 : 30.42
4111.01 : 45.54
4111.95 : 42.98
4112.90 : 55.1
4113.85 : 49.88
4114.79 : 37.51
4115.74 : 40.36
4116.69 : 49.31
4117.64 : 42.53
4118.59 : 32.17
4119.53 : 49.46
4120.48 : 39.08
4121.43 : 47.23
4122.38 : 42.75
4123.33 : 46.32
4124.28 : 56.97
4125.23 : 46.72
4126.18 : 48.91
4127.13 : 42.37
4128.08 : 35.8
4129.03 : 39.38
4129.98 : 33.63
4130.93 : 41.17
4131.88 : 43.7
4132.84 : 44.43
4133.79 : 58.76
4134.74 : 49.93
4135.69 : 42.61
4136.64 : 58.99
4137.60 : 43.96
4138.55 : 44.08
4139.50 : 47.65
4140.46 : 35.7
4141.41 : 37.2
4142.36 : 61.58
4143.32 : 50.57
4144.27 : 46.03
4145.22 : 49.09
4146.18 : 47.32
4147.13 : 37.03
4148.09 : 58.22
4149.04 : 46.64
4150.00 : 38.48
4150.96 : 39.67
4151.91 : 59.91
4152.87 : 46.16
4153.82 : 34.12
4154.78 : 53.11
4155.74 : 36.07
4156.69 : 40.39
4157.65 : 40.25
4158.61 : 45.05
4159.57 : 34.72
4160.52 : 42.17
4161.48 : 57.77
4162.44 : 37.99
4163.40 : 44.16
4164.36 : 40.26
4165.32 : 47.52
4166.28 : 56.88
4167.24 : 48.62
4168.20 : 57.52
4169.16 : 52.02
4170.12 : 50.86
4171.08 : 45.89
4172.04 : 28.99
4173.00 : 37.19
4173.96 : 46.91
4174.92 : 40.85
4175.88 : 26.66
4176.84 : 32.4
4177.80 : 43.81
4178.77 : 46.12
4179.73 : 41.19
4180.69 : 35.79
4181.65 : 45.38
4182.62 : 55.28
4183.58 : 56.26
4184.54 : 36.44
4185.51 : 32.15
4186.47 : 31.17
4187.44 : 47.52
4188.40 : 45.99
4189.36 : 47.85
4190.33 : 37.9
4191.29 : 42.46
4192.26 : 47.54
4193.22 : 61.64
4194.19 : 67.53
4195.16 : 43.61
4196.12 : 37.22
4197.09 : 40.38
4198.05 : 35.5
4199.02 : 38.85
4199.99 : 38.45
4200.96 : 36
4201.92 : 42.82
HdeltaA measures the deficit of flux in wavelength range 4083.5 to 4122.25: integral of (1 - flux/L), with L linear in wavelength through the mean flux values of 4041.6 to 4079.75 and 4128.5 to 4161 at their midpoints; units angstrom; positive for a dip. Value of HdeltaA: 5.4 angstrom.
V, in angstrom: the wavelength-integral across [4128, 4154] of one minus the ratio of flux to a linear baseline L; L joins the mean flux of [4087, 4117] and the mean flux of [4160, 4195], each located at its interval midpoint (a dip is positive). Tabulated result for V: -2.4 angstrom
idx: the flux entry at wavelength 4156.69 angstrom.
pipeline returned 40.39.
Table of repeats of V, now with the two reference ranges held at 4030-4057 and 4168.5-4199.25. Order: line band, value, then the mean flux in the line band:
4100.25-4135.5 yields 1.95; 42.8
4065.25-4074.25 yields 0.61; 43.7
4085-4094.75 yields 1.87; 37.4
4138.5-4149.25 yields -0.57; 46.9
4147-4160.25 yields 0.15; 43.7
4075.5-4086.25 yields 0.58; 44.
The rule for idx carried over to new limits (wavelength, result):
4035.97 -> 50.07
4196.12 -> 37.22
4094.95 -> 39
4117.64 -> 42.53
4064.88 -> 45.94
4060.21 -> 44.08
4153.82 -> 34.12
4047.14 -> 69.42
